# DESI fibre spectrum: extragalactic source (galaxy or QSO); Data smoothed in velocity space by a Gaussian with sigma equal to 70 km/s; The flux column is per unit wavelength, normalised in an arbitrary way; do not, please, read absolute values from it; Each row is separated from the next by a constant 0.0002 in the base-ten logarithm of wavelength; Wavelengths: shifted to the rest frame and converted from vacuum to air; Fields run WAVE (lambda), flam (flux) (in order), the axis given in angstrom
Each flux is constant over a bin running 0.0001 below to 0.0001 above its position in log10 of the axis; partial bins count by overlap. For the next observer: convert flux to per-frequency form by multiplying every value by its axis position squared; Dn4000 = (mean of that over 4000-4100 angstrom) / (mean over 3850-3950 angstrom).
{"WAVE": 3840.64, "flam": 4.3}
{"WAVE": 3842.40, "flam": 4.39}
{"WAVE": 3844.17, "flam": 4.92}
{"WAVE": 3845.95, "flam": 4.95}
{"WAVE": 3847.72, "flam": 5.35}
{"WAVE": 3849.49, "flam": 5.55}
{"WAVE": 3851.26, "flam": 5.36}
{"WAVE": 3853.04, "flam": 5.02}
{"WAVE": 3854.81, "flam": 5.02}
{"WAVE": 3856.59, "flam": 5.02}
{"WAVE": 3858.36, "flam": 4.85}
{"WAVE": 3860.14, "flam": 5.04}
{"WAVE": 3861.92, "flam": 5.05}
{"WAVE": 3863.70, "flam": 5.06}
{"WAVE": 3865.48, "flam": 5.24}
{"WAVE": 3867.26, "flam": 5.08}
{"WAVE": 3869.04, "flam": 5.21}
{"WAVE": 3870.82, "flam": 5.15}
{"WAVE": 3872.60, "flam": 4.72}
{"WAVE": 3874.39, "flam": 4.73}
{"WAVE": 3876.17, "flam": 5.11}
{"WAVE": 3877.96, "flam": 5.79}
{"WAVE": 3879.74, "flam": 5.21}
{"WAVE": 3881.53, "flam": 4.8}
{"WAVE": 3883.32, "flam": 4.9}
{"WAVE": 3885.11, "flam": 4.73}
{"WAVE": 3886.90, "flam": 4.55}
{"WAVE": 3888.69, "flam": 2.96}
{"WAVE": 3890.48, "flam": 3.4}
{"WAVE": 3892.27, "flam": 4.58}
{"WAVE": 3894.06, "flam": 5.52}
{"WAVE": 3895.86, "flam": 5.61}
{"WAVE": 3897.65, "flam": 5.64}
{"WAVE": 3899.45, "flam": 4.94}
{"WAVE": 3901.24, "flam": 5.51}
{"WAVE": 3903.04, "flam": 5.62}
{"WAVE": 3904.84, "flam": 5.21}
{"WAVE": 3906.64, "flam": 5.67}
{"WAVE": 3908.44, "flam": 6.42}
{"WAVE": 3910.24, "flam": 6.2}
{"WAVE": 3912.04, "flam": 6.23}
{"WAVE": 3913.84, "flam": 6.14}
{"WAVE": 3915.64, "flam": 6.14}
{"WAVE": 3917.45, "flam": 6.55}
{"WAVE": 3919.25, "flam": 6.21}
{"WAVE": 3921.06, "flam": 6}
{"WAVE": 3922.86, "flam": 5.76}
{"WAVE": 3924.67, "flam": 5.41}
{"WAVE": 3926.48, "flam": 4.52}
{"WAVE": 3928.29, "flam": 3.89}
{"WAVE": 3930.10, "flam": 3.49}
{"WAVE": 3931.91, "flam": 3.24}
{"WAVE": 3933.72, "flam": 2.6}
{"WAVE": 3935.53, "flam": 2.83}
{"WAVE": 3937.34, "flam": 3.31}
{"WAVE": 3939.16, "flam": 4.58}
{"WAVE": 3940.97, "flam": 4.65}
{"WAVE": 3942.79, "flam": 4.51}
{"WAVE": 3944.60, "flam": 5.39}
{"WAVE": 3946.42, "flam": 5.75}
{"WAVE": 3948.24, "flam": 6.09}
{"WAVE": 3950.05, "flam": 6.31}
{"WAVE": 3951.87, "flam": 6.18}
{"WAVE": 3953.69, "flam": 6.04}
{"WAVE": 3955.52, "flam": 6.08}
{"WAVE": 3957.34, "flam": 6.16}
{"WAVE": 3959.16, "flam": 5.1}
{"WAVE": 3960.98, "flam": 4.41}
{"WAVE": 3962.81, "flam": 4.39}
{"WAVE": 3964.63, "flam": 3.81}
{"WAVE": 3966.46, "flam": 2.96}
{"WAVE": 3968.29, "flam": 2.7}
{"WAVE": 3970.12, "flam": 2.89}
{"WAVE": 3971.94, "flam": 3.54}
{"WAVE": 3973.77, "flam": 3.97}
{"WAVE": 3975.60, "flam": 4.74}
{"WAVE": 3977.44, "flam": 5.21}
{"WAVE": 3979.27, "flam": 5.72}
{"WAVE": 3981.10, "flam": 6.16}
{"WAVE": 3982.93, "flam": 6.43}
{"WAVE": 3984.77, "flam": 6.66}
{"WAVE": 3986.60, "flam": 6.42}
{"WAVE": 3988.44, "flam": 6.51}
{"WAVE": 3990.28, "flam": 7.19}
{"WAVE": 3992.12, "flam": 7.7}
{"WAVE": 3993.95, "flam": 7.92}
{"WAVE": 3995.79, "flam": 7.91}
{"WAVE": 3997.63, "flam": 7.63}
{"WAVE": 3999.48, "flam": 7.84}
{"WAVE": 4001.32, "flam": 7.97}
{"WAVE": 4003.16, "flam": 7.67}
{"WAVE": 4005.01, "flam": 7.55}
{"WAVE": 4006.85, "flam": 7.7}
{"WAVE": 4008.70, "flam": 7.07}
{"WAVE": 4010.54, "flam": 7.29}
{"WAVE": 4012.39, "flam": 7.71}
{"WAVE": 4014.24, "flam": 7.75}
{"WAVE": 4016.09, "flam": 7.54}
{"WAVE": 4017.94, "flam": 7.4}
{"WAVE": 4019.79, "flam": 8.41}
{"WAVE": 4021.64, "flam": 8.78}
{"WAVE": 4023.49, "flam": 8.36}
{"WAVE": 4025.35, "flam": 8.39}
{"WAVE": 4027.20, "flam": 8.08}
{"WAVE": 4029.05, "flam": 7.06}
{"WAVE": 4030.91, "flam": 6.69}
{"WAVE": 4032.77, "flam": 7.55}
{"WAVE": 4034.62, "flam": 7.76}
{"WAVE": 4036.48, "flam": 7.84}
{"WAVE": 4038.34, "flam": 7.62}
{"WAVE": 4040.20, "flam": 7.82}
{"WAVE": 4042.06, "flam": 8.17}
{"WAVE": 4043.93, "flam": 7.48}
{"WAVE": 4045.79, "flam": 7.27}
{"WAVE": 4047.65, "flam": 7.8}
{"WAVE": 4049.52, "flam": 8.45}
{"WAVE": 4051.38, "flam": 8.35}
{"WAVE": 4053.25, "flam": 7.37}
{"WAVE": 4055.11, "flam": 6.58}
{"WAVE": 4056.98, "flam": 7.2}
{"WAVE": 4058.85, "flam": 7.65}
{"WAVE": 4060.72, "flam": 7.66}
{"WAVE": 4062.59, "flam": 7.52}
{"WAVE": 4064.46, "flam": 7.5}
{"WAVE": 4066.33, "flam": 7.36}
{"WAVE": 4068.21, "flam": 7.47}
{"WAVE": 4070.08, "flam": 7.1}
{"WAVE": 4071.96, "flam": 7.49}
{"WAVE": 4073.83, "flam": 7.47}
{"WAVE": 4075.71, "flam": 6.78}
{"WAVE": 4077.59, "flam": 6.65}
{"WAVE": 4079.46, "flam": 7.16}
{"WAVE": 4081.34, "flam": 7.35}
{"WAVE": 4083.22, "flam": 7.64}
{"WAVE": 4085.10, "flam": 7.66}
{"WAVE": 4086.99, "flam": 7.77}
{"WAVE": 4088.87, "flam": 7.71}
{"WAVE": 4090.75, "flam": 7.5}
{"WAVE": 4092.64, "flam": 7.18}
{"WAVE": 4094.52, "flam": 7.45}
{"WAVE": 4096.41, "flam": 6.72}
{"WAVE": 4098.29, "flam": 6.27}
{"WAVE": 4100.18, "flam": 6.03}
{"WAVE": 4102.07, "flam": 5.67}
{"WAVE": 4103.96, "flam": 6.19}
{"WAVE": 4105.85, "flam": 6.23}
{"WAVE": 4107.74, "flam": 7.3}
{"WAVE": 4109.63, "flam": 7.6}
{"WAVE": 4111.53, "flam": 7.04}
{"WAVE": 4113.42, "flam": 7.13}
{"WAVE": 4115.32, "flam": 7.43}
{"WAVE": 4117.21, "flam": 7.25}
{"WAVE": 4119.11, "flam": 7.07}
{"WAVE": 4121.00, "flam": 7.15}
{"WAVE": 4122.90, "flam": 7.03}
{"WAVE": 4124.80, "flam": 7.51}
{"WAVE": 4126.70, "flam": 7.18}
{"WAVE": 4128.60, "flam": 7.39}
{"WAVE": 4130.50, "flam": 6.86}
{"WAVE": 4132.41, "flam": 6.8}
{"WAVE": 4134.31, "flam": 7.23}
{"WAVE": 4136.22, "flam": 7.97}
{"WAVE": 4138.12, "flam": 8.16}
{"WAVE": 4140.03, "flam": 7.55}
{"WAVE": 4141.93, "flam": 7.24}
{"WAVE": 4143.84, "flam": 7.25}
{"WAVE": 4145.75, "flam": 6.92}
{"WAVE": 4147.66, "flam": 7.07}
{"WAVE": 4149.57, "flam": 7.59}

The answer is 1.6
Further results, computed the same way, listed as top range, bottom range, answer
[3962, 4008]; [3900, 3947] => 1.22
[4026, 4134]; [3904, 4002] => 1.43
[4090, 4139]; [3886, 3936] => 1.55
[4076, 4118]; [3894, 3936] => 1.47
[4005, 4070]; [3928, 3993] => 1.61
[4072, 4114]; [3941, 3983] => 1.52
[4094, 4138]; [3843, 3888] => 1.57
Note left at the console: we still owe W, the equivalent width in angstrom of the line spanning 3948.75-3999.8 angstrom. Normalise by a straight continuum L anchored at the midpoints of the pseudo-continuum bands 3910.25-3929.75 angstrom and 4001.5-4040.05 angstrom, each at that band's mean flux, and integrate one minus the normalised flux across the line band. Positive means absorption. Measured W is 8.6 angstrom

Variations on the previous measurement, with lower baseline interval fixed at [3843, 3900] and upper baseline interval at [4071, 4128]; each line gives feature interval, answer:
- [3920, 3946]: 5.63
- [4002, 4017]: -3.10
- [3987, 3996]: -1.87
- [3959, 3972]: 4.85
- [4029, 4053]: -4.22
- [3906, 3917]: -1.69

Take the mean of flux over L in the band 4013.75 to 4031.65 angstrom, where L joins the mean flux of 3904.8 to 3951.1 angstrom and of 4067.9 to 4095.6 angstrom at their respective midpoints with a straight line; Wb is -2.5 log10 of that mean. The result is -0.21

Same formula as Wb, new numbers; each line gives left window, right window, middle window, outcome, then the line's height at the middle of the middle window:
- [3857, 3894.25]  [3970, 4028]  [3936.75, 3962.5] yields 0.154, 6.13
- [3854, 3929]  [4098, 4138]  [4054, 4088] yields -0.109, 6.64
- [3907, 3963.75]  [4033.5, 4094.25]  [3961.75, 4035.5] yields -0.040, 6.33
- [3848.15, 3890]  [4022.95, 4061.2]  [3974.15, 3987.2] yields 0.155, 6.7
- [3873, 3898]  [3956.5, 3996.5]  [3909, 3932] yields -0.091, 5.02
